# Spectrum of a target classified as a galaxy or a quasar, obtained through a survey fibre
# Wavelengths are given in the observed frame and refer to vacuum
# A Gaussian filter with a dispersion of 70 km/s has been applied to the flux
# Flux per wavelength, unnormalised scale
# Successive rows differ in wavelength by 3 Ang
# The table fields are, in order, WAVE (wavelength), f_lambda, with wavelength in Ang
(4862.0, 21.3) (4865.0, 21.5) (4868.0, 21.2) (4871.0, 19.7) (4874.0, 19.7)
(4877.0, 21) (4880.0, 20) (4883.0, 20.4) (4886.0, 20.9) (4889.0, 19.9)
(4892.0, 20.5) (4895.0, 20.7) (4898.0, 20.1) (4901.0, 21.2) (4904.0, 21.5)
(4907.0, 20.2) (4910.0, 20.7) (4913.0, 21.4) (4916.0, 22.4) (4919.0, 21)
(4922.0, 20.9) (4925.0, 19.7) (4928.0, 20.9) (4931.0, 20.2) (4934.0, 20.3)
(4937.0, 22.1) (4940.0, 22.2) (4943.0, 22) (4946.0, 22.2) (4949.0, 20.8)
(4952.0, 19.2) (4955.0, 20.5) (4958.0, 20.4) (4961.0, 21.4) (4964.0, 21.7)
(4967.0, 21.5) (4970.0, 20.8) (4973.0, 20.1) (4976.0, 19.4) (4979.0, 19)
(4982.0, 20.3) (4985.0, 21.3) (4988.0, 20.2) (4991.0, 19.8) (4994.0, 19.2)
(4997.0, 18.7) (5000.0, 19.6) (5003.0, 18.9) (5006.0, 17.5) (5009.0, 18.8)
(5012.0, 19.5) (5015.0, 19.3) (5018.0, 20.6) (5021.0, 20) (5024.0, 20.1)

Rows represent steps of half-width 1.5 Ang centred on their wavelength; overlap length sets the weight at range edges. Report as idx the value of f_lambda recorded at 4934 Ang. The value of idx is 20.3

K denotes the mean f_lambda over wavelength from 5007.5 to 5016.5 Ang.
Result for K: 19.2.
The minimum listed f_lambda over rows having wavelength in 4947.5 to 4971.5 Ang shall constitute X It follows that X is 19.2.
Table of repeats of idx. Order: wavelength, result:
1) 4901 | 21.2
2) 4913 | 21.4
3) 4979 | 19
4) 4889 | 19.9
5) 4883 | 20.4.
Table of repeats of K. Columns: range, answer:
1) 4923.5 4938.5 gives 20.6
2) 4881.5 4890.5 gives 20.4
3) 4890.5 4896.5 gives 20.6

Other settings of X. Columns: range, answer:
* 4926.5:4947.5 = 20.2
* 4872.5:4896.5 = 19.7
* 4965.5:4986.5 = 19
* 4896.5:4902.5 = 20.1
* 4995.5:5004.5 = 18.7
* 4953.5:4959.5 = 20.4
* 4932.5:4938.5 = 20.3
